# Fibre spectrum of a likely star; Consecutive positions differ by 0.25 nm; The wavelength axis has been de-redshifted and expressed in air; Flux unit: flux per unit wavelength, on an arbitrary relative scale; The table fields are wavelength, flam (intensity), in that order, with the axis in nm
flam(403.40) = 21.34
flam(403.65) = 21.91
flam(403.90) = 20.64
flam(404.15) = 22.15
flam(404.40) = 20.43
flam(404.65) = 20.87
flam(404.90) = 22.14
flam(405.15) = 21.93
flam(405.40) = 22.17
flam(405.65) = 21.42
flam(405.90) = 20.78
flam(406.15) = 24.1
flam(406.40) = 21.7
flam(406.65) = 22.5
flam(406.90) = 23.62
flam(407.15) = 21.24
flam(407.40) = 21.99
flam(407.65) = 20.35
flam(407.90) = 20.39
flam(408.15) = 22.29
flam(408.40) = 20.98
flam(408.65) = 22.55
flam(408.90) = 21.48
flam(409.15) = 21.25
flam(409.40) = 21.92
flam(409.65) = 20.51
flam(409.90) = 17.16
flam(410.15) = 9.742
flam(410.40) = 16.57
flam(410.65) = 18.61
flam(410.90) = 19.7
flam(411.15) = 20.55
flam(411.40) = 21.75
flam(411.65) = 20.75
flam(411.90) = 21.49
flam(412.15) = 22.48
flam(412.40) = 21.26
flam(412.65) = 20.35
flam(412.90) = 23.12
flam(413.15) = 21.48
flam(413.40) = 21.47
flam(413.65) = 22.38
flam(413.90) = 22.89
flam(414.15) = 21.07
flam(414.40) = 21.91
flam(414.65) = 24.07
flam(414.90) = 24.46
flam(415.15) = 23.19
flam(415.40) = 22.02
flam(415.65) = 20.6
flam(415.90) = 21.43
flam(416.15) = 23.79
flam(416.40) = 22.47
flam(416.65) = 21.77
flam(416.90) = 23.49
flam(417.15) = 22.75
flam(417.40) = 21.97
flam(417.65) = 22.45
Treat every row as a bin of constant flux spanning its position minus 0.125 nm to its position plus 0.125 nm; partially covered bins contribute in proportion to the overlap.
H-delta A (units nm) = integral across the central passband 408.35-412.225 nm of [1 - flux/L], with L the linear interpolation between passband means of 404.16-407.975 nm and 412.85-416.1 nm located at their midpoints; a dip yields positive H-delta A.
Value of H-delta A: 0.40 nm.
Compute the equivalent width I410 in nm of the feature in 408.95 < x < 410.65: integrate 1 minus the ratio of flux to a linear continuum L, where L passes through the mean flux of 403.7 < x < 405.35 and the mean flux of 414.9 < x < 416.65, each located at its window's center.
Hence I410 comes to 0.29 nm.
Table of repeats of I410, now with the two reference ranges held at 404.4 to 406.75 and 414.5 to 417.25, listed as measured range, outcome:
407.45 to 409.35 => 0.06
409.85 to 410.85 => 0.29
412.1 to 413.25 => 0.04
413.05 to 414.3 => 0.04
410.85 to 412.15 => 0.08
